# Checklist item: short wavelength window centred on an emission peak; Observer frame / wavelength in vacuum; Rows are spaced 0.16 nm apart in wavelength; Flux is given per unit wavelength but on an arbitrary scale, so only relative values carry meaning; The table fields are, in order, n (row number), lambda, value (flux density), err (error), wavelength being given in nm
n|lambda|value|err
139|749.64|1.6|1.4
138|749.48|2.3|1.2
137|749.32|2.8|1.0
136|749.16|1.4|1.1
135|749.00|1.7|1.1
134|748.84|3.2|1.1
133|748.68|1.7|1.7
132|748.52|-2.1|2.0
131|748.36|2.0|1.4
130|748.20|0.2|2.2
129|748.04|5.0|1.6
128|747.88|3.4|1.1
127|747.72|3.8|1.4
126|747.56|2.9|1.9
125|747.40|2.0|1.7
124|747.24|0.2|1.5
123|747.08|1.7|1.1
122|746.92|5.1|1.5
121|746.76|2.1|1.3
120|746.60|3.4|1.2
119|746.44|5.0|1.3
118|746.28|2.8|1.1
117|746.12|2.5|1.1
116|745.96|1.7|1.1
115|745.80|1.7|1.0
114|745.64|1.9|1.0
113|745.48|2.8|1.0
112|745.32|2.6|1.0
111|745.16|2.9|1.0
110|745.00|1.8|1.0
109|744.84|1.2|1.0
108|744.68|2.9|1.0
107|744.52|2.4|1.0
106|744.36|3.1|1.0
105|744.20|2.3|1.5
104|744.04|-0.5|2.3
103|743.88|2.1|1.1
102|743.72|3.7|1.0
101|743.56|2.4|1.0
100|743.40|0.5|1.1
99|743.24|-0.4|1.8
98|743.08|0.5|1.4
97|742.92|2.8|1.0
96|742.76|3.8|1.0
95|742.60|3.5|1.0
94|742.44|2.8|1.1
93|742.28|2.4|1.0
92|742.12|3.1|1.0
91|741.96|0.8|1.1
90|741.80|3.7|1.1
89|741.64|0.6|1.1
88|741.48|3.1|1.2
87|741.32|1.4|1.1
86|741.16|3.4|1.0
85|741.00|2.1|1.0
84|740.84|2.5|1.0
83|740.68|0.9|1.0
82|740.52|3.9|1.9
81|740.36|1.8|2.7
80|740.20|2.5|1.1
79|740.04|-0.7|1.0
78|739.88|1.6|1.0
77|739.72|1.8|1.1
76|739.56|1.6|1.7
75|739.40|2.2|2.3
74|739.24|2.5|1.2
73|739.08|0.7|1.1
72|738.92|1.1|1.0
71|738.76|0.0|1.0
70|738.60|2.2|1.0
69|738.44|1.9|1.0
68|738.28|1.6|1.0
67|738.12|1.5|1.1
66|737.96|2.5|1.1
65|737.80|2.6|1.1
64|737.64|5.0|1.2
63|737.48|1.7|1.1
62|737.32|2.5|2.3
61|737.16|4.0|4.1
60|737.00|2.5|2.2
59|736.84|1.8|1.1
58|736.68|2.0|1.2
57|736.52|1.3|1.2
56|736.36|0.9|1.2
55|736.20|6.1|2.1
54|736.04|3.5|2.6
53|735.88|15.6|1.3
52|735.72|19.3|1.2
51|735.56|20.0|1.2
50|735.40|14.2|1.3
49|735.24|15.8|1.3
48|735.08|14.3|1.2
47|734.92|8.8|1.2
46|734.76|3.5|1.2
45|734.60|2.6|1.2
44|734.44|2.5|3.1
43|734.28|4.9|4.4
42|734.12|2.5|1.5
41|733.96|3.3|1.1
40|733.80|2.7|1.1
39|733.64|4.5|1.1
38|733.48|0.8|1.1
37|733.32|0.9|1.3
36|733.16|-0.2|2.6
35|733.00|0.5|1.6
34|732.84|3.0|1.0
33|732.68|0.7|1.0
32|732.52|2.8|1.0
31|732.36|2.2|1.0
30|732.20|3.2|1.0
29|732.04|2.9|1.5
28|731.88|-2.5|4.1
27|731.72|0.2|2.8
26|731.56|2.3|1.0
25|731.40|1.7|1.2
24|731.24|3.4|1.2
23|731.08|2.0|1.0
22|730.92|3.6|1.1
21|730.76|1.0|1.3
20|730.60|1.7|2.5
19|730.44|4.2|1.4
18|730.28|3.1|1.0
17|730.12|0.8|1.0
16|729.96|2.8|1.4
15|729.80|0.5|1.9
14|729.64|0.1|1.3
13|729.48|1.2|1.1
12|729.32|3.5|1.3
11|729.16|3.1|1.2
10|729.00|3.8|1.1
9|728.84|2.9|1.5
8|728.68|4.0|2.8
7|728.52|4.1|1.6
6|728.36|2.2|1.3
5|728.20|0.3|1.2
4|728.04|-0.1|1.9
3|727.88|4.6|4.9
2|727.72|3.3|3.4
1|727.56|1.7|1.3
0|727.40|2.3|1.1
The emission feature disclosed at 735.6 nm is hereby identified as [O II] 3727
